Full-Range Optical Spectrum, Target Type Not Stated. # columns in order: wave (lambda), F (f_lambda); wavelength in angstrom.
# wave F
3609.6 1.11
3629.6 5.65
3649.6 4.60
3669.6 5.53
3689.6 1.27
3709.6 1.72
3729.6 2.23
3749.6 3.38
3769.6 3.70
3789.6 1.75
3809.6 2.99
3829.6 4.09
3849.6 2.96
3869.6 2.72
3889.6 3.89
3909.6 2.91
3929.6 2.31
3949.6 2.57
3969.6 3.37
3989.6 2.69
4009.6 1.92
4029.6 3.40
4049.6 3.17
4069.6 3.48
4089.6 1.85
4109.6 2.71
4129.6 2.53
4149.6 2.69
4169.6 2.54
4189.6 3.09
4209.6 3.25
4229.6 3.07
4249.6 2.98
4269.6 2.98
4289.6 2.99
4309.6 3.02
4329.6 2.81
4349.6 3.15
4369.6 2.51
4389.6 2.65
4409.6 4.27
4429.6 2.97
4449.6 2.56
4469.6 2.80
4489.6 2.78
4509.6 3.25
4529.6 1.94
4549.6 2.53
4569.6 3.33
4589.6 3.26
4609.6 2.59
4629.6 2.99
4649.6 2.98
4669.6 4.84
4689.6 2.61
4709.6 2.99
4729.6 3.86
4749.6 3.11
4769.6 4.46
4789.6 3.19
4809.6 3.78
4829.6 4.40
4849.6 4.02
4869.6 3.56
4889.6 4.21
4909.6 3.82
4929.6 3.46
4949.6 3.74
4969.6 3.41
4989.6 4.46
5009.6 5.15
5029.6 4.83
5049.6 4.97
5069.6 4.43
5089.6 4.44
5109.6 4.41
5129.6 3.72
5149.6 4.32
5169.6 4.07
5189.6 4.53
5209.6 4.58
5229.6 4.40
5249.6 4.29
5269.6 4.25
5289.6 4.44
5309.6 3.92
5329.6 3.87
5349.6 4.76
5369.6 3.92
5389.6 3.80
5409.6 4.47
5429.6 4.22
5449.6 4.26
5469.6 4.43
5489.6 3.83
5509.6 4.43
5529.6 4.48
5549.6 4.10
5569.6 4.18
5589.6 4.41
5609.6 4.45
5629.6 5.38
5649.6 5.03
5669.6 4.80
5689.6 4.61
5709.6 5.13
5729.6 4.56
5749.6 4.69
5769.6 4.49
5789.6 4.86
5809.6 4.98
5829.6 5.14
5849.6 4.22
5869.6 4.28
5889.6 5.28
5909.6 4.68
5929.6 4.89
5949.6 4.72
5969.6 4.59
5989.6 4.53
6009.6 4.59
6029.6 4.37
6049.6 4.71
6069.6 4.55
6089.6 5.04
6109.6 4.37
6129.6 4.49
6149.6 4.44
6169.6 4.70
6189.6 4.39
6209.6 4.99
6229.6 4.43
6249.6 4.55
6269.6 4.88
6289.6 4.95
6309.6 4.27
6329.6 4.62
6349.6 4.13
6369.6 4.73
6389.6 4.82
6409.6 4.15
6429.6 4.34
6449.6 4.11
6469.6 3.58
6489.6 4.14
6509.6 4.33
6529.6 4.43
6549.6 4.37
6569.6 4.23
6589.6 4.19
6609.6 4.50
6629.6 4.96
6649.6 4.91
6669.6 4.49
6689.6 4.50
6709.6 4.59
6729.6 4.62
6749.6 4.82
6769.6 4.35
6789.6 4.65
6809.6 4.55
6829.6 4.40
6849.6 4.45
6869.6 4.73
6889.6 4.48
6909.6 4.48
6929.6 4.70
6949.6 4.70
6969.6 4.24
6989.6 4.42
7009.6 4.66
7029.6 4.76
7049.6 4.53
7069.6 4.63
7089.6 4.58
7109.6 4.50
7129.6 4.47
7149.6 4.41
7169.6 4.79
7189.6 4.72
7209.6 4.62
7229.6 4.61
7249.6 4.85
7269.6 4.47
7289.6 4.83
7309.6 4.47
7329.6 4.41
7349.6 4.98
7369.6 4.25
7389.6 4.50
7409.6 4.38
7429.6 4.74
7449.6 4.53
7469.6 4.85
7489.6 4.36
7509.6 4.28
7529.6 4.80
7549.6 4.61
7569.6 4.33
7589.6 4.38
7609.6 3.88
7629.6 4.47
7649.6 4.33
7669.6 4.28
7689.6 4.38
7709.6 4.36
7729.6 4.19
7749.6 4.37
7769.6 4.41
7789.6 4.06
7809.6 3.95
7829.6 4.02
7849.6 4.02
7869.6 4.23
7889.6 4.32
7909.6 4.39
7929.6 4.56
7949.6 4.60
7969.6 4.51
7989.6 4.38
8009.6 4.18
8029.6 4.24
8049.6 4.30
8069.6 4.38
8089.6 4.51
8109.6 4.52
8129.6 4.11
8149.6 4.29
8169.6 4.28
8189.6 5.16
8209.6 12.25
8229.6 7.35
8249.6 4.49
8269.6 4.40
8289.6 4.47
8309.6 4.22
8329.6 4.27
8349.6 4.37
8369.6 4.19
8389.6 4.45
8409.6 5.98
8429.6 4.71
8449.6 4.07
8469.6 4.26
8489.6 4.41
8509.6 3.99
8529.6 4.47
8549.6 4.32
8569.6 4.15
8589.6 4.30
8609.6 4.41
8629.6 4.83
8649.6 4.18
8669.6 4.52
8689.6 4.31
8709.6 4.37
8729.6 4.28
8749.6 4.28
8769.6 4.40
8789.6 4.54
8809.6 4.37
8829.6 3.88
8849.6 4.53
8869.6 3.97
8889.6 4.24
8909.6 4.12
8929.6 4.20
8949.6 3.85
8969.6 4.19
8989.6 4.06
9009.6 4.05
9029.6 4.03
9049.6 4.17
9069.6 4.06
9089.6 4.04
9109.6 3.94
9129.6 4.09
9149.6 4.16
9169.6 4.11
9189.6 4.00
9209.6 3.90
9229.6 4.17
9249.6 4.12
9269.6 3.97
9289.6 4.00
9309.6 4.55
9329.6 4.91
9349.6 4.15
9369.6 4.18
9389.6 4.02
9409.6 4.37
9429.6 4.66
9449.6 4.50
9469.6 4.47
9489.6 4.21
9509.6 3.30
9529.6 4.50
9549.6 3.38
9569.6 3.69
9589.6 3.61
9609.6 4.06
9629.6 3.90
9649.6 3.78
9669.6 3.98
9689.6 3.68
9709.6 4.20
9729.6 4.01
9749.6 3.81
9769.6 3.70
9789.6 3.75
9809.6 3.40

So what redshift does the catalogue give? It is 0.25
